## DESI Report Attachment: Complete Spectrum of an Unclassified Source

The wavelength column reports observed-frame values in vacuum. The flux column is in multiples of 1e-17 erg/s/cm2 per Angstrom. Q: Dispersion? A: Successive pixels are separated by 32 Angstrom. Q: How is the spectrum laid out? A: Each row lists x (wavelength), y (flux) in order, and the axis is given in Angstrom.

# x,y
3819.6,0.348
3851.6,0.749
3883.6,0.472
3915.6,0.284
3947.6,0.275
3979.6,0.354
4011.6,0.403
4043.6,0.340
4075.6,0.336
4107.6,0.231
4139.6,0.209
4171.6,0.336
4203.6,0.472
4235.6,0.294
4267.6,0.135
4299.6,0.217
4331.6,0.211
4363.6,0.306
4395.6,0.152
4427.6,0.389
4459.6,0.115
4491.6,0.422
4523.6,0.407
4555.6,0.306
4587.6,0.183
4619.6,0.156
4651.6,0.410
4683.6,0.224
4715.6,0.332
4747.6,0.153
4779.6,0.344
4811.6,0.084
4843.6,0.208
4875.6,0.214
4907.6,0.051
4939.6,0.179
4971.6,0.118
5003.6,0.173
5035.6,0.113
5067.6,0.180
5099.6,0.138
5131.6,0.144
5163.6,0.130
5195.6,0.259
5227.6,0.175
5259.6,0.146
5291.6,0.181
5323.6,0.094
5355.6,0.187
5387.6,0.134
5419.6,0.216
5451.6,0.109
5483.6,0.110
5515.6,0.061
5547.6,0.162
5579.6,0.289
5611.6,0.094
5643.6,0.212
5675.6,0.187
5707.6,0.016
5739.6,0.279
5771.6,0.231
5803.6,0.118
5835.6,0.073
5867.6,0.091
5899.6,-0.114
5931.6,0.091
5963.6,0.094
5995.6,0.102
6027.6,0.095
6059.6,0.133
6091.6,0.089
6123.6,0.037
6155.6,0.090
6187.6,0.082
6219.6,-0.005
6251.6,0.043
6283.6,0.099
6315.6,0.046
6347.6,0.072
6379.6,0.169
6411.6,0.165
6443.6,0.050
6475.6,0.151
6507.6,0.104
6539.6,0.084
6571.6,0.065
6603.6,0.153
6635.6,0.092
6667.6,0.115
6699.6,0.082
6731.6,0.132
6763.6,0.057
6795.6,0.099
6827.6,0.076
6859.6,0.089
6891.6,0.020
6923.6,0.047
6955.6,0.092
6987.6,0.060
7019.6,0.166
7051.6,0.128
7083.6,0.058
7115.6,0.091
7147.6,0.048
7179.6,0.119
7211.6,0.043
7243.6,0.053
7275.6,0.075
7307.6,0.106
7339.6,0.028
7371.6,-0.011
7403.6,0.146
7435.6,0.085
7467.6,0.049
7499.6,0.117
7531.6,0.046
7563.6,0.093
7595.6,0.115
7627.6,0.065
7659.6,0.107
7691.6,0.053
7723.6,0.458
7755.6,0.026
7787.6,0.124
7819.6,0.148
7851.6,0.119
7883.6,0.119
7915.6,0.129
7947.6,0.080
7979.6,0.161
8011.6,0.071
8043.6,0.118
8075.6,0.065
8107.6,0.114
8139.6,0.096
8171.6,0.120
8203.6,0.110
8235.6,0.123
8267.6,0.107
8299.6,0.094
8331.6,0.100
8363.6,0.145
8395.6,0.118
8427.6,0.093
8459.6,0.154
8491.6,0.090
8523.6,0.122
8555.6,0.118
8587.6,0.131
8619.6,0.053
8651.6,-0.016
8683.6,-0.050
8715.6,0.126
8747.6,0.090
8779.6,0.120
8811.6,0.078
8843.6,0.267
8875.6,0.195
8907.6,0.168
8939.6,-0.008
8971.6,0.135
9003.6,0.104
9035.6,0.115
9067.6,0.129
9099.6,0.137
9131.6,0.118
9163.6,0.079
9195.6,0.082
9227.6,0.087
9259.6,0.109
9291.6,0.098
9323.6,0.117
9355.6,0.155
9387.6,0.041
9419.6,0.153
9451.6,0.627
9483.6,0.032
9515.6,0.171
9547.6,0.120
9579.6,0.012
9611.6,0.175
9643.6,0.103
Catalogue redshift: 1.069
